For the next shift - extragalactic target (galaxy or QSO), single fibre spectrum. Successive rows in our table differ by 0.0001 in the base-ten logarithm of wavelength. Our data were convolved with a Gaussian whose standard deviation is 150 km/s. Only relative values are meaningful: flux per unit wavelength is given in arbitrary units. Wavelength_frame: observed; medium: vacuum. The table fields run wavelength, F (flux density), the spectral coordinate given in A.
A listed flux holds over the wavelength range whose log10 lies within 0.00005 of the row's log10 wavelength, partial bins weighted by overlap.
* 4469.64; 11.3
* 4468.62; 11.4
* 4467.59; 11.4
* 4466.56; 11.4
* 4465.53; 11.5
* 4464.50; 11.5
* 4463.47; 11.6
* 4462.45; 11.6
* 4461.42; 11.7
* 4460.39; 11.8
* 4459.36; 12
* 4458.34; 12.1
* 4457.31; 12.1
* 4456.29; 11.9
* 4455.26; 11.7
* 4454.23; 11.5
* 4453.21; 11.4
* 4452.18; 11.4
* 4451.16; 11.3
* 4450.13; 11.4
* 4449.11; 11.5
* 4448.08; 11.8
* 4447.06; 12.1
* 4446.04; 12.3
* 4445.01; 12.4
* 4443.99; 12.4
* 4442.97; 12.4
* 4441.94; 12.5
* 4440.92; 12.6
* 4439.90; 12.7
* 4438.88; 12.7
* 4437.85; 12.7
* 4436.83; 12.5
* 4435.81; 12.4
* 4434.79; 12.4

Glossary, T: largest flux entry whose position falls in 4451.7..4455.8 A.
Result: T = 11.7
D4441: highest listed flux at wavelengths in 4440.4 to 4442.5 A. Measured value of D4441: 12.6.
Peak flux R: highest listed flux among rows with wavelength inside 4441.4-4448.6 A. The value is 12.5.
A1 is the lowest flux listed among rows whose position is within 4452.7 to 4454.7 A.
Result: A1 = 11.4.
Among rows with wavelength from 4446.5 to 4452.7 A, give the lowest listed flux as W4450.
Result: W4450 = 11.3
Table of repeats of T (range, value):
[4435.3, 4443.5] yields 12.7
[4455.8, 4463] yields 12.1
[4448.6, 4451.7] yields 11.5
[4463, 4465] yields 11.6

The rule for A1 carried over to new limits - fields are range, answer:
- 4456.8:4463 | 11.6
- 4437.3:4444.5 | 12.4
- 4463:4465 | 11.5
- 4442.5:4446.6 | 12.3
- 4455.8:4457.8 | 11.9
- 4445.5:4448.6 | 11.8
